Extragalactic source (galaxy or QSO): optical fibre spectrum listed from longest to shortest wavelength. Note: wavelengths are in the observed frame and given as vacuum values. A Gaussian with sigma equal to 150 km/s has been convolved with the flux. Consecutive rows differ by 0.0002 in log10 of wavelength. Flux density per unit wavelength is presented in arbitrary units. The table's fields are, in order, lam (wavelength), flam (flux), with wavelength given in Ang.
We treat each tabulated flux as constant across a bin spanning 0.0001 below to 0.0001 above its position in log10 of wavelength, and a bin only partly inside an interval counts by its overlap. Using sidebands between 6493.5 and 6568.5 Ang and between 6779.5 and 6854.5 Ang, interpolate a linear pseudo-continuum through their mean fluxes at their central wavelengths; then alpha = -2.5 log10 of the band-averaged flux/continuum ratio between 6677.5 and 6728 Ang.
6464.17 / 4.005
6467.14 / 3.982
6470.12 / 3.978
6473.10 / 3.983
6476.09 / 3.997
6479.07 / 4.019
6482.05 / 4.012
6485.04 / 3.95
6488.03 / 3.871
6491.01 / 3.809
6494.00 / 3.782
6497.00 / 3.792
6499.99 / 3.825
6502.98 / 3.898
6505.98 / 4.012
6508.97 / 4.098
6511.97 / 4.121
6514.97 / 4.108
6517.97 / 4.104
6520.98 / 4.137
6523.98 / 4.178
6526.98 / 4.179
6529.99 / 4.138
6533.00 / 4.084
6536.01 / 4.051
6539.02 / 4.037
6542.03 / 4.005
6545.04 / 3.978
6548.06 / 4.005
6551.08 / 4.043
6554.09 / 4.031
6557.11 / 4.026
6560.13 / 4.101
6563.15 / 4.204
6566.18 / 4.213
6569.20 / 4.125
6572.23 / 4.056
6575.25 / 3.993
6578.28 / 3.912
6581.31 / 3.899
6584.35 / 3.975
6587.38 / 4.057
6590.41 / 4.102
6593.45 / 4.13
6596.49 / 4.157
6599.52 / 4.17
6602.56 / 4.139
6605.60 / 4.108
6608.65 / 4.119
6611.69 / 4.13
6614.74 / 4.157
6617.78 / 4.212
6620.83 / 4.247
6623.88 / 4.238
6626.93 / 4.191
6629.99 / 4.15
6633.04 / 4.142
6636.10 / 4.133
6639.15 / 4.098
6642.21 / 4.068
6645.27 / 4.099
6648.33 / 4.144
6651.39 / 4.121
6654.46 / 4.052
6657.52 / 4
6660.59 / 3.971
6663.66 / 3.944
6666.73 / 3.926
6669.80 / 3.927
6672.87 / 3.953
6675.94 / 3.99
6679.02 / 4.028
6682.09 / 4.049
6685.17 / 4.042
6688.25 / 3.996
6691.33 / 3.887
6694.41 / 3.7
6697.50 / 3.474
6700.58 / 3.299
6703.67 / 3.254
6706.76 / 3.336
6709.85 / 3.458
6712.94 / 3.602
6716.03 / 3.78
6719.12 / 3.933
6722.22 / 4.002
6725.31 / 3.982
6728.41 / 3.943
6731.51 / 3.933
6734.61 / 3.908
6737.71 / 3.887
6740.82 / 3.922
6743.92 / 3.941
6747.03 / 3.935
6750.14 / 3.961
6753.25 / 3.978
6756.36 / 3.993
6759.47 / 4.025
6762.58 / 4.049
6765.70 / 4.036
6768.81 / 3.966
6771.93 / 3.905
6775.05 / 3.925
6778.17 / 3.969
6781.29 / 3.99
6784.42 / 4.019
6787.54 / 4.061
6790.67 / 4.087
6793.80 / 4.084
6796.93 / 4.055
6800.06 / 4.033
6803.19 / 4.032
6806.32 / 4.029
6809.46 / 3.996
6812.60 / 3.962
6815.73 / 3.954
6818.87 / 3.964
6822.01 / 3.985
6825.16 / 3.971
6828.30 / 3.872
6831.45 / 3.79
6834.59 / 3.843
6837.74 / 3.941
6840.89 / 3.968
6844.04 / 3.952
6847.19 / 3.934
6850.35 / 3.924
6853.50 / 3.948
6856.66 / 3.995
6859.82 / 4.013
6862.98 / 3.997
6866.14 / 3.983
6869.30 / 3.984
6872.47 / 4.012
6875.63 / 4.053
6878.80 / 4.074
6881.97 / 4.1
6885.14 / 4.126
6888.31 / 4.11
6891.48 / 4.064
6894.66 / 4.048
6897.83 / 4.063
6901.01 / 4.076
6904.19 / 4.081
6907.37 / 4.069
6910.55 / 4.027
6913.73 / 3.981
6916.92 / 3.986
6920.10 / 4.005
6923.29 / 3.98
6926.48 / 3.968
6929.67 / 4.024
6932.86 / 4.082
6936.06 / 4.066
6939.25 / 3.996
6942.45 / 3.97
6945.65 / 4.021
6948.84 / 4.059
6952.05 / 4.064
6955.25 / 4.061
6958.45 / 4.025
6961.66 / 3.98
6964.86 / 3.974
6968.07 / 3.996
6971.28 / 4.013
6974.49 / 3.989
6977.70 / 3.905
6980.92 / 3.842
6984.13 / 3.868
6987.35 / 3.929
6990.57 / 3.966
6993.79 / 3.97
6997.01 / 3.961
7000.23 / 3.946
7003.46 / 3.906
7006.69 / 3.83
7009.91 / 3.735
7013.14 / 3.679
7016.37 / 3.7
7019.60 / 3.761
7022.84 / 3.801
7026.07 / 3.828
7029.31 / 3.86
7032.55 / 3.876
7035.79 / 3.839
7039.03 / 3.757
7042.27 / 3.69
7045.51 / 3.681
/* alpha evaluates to 0.07 mag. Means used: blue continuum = 4.05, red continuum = 3.97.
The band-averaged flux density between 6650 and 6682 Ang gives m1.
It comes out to 3.99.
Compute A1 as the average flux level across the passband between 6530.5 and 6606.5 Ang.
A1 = 4.06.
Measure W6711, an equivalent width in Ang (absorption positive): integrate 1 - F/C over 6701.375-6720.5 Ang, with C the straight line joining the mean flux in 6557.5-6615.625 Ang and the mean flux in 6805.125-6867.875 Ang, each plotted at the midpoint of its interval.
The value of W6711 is 2.25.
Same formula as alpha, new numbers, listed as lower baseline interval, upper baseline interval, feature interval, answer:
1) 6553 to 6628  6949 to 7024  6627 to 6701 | 0.02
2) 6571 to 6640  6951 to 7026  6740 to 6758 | 0.02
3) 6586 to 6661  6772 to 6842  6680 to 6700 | 0.06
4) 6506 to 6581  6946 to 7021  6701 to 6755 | 0.06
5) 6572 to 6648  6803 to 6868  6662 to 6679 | 0.03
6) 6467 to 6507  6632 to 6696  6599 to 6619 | -0.04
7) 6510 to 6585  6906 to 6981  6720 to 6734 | 0.02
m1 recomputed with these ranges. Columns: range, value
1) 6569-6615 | 4.07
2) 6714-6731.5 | 3.92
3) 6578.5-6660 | 4.11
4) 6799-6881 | 3.97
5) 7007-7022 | 3.73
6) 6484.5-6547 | 4.01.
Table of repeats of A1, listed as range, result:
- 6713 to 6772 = 3.94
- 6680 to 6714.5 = 3.65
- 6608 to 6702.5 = 4.01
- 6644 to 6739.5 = 3.86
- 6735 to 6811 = 3.99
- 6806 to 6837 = 3.93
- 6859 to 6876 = 4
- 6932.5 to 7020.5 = 3.94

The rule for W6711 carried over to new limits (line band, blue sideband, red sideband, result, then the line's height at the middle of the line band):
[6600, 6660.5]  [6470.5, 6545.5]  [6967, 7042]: -2.4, 3.97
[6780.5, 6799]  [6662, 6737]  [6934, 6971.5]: -0.8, 3.88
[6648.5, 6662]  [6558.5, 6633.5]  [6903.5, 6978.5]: 0.2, 4.1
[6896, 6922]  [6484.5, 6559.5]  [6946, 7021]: -0.7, 3.94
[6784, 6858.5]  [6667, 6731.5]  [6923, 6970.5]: -1.4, 3.9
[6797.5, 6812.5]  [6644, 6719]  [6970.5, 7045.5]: -0.7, 3.84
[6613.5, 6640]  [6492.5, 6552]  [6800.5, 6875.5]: -1.1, 4.01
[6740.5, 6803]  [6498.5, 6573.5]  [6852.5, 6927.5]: 0.7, 4.04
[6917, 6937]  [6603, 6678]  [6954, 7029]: -0.4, 3.93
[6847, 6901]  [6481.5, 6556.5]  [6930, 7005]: -0.6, 3.99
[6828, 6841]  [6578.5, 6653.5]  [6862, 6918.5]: 0.6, 4.06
